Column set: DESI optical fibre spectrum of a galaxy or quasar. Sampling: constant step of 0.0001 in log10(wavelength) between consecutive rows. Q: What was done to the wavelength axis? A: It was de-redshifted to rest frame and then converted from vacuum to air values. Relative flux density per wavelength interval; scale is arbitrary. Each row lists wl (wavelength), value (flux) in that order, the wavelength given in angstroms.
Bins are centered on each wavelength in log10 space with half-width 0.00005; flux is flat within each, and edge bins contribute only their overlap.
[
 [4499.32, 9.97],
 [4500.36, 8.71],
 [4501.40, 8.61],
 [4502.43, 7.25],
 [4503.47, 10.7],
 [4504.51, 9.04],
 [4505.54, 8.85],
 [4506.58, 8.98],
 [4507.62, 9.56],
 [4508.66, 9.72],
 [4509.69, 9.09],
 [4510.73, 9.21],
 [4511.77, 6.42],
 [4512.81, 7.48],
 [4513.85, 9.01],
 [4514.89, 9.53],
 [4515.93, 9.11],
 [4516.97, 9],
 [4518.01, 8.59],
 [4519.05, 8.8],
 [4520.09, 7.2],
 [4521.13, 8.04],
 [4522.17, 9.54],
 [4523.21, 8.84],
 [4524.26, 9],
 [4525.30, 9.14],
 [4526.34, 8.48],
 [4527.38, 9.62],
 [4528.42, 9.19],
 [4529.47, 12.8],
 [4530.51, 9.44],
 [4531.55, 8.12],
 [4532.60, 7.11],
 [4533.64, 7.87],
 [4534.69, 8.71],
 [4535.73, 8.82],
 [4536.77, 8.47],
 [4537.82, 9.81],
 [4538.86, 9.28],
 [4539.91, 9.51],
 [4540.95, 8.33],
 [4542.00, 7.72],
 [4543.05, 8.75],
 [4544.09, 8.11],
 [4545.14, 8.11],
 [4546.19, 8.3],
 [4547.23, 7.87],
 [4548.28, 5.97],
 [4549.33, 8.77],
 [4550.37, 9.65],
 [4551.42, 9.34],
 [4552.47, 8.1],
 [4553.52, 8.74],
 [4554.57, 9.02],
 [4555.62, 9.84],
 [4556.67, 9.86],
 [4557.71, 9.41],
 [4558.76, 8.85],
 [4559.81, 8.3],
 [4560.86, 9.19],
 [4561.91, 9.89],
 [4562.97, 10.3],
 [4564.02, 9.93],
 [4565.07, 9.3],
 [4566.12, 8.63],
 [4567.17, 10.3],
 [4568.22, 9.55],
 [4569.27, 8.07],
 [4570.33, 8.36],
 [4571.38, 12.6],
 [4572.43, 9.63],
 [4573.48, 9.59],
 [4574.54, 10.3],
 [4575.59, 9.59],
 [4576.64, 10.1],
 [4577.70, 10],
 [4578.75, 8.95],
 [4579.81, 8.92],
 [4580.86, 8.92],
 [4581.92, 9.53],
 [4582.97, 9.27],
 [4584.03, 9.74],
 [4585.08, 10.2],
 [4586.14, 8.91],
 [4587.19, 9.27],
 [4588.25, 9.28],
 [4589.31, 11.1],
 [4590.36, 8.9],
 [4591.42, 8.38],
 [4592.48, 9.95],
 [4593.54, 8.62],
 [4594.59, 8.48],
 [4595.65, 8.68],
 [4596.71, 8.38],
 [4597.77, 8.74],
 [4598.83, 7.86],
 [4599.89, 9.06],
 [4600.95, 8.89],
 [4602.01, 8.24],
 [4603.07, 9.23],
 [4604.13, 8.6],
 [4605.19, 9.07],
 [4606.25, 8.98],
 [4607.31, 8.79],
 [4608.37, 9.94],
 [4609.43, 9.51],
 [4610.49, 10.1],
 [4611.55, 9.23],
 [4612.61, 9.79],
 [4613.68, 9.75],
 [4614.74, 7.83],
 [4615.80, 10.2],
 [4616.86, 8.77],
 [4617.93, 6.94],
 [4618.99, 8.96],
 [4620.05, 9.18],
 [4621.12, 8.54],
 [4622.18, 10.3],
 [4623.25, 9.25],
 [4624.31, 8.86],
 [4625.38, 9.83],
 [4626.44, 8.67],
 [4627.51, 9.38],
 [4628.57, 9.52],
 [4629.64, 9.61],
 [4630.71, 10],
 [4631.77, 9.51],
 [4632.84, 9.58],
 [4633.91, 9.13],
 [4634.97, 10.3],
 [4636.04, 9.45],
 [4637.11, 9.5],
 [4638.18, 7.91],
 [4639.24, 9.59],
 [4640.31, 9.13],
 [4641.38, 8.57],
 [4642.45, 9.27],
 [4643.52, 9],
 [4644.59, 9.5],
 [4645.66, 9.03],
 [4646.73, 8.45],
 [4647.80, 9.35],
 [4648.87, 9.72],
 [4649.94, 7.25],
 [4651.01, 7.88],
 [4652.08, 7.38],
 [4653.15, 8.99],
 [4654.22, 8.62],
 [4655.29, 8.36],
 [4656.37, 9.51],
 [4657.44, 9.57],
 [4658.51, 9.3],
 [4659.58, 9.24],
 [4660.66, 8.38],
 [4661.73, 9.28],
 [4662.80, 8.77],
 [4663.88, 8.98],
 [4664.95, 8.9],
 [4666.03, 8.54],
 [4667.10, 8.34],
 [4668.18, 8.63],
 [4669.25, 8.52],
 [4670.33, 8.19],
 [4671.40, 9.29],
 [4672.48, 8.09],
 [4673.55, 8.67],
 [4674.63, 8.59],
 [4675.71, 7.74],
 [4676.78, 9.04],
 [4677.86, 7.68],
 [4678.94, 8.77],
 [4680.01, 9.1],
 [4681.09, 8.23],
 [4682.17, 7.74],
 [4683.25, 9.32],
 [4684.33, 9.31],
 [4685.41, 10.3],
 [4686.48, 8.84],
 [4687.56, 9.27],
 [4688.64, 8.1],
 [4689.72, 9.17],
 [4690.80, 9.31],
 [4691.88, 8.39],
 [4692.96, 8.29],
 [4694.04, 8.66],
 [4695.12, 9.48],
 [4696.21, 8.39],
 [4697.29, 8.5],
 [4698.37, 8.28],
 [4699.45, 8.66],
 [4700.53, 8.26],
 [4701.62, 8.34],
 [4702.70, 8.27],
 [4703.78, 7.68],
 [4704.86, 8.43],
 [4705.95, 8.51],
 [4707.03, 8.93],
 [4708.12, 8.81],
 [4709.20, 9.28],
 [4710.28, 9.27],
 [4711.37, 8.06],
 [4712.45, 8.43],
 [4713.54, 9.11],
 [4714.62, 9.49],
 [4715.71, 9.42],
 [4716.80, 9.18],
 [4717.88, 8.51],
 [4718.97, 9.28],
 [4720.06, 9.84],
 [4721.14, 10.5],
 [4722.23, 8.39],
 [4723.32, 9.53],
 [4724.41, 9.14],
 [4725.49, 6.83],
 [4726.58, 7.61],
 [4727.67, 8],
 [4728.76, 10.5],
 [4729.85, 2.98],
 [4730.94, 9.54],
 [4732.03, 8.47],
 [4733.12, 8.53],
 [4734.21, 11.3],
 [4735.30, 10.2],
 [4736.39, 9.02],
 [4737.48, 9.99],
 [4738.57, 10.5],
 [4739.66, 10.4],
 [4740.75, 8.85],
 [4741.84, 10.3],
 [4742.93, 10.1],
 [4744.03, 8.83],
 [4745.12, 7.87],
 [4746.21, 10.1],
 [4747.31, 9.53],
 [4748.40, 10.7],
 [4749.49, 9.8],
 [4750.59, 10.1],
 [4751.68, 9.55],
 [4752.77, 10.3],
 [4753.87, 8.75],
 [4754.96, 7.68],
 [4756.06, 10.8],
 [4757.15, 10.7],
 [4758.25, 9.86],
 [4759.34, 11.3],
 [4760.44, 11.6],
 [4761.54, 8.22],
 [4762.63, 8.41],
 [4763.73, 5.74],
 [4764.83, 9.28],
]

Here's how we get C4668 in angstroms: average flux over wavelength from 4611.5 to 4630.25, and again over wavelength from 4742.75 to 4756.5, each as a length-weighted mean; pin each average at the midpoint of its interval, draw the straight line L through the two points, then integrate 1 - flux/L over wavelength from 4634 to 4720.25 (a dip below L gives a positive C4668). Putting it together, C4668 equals 4.7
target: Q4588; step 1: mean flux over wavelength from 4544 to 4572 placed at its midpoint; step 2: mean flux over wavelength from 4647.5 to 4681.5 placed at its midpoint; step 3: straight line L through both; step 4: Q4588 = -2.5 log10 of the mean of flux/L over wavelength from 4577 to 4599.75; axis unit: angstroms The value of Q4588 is -0.024 mag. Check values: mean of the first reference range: 9.07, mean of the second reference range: 8.65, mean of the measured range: 9.15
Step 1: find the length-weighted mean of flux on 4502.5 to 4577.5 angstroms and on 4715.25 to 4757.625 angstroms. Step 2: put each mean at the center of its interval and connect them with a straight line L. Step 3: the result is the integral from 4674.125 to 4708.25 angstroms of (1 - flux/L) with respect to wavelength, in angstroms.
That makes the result 2.1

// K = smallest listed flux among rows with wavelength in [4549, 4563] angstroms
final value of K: 8.1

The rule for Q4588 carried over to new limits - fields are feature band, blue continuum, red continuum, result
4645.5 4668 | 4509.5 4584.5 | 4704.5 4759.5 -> 0.048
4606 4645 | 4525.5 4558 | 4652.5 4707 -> -0.062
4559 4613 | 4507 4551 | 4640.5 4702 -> -0.071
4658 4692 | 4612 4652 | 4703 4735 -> 0.021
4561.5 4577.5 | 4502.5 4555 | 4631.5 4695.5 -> -0.112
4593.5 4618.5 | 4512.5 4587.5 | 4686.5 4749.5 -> 0.014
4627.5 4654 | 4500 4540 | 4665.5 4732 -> -0.042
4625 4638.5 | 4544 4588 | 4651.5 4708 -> -0.062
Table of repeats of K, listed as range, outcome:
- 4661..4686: 7.68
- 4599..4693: 6.94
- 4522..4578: 5.97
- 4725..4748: 2.98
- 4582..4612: 7.86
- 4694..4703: 8.26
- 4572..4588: 8.91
